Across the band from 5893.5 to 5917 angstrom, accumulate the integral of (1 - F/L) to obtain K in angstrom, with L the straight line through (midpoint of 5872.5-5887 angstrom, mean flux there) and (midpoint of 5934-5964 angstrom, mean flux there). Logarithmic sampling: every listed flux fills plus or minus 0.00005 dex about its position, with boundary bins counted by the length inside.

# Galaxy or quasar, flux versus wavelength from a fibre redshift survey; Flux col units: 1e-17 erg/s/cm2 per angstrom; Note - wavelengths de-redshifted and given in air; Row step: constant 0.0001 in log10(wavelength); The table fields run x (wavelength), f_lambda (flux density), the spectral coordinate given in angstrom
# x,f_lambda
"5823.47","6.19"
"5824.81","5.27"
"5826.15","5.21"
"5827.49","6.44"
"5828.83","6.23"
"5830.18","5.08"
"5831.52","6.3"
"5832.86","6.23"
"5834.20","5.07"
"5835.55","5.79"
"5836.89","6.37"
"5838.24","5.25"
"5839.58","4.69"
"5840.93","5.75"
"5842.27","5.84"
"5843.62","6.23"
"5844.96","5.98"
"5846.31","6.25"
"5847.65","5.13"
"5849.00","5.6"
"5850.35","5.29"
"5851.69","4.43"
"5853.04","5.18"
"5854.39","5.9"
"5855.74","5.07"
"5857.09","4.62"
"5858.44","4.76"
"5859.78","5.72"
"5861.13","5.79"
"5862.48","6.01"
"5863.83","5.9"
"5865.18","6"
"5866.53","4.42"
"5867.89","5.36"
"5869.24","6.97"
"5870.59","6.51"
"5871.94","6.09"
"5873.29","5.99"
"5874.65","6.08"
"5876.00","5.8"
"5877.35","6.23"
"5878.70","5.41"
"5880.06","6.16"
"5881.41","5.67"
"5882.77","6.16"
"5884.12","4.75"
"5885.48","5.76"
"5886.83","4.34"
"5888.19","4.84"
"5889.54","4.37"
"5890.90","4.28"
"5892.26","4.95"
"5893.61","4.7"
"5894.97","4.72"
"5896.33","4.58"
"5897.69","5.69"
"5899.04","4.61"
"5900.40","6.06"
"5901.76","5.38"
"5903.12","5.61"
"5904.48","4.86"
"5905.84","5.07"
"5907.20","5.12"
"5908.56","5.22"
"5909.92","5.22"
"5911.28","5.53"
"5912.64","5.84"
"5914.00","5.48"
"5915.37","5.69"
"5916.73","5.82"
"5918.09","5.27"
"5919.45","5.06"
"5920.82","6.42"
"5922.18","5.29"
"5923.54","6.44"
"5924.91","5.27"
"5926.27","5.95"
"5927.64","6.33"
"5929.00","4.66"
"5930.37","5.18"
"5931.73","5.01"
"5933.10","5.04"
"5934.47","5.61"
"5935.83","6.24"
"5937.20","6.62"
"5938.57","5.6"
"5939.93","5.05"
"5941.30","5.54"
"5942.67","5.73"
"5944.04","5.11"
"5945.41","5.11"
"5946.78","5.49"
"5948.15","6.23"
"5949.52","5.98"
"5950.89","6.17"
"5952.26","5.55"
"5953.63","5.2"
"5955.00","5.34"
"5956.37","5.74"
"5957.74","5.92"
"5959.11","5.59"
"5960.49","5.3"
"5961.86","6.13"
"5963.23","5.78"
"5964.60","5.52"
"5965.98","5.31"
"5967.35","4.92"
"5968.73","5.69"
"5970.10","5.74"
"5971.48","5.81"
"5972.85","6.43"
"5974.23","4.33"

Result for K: 1.7 angstrom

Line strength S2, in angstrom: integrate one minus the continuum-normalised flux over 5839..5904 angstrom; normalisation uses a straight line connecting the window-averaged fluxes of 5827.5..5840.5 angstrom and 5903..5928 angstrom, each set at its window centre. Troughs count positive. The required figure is 2.09 angstrom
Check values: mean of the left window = 5.71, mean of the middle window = 5.45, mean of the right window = 5.54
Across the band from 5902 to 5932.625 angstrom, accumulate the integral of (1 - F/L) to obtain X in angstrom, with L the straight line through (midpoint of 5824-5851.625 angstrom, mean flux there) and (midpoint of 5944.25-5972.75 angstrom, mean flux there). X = 1.0 angstrom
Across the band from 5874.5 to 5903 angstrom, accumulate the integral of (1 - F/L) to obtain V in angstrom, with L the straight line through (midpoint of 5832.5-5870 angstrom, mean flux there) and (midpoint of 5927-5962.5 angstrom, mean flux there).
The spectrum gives 1.6 angstrom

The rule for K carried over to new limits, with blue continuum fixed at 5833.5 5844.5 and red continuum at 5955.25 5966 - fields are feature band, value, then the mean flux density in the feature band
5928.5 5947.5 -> 0.8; 5.43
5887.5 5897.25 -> 1.7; 4.66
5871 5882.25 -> -0.6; 5.94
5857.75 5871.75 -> -0.3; 5.76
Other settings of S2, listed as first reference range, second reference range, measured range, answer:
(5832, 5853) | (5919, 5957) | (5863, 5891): 0.0 angstrom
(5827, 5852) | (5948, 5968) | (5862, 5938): 2.3 angstrom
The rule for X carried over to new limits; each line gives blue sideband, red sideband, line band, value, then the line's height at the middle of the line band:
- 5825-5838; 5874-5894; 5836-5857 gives 0.61 angstrom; 5.67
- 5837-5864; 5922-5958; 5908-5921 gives 0.11 angstrom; 5.57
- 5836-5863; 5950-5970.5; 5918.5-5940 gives -0.21 angstrom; 5.57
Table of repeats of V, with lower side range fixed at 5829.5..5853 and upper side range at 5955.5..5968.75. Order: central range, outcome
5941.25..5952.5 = -0.2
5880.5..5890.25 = 0.8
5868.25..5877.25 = -1.0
